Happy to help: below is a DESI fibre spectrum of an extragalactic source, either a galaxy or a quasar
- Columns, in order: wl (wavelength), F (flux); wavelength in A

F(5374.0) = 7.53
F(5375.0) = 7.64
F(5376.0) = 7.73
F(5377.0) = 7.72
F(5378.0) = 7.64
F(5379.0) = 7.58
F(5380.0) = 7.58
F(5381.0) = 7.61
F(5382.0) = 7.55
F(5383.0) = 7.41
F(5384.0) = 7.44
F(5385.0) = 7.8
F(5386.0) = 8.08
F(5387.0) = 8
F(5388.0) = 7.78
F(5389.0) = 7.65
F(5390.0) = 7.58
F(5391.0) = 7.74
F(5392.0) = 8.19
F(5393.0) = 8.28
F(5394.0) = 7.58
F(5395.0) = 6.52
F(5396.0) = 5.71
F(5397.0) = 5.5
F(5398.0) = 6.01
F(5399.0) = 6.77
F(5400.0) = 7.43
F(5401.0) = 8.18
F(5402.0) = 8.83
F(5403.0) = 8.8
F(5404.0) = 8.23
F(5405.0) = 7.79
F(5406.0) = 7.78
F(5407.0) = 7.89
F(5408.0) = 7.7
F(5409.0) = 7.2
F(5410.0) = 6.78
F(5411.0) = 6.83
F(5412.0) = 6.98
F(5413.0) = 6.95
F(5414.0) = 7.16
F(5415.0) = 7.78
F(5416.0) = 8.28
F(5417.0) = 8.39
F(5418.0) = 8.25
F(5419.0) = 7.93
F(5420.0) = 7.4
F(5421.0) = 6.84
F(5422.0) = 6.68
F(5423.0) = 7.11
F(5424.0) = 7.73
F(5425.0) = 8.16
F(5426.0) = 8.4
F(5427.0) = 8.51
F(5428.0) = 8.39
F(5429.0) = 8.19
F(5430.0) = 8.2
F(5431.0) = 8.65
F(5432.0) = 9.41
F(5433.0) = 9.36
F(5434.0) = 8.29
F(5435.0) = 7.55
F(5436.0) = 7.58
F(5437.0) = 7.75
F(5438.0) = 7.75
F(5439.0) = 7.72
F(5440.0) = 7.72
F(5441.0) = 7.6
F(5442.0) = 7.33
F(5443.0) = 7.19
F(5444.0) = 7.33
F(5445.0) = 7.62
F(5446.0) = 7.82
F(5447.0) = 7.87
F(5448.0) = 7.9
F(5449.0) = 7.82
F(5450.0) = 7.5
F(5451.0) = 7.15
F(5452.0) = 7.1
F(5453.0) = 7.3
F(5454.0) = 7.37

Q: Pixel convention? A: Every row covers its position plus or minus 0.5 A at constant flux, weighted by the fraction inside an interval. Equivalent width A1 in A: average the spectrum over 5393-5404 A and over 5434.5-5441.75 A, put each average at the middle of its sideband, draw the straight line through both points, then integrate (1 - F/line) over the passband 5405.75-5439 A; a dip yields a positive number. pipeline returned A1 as -1.4 A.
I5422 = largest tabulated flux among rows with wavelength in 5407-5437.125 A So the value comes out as 9.41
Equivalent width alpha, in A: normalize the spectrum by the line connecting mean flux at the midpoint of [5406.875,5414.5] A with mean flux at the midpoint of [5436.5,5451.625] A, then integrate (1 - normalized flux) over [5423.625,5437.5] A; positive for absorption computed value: -1.7 A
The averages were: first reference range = 7.15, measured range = 8.3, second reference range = 7.6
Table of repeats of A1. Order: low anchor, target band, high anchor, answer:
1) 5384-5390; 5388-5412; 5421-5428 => 1.1 A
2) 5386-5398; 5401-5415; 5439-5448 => -0.5 A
